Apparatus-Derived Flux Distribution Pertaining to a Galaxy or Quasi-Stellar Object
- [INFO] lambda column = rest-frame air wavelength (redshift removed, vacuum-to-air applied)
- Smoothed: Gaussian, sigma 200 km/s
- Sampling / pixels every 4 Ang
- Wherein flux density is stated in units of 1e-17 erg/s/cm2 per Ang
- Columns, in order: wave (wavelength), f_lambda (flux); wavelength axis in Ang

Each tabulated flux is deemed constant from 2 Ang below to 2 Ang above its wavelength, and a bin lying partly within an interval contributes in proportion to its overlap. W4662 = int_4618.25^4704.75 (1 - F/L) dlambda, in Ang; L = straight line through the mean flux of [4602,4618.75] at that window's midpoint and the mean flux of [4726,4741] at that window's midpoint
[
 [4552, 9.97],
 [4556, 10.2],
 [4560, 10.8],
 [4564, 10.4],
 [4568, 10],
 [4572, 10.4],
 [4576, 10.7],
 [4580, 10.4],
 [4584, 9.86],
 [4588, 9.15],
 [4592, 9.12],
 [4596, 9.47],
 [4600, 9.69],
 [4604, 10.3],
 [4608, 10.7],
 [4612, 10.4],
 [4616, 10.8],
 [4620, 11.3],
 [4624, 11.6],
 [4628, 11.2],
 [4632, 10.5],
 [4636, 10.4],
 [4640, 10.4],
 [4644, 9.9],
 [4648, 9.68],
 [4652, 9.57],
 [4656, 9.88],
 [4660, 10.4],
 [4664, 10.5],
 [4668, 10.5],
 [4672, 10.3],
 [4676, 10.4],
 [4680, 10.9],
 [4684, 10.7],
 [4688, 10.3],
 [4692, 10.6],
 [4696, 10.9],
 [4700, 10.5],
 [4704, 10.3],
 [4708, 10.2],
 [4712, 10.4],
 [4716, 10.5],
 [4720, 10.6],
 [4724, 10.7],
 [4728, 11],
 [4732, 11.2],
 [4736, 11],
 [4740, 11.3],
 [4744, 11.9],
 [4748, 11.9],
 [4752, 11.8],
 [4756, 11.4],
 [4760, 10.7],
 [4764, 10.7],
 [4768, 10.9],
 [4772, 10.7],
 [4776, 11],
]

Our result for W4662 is 2.51 Ang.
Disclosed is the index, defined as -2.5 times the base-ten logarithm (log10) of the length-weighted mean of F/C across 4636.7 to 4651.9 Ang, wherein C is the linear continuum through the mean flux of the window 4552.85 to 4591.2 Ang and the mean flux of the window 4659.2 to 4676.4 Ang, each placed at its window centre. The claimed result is 0.041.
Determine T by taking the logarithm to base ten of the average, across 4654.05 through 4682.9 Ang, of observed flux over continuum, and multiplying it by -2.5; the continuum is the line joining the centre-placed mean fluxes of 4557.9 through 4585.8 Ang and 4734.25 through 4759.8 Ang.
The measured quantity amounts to 0.06 mag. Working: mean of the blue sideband 10.4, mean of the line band 10.4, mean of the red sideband 11.5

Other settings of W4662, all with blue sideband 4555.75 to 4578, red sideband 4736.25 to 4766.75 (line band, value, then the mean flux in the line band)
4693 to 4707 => 0.7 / 10.5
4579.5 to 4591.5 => 1.0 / 9.64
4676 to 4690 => 0.5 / 10.6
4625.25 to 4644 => 0.3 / 10.6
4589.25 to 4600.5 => 1.3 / 9.37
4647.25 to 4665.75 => 1.5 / 10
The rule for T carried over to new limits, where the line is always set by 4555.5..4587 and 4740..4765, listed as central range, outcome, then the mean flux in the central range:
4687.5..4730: 0.06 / 10.6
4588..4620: 0.05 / 10.1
